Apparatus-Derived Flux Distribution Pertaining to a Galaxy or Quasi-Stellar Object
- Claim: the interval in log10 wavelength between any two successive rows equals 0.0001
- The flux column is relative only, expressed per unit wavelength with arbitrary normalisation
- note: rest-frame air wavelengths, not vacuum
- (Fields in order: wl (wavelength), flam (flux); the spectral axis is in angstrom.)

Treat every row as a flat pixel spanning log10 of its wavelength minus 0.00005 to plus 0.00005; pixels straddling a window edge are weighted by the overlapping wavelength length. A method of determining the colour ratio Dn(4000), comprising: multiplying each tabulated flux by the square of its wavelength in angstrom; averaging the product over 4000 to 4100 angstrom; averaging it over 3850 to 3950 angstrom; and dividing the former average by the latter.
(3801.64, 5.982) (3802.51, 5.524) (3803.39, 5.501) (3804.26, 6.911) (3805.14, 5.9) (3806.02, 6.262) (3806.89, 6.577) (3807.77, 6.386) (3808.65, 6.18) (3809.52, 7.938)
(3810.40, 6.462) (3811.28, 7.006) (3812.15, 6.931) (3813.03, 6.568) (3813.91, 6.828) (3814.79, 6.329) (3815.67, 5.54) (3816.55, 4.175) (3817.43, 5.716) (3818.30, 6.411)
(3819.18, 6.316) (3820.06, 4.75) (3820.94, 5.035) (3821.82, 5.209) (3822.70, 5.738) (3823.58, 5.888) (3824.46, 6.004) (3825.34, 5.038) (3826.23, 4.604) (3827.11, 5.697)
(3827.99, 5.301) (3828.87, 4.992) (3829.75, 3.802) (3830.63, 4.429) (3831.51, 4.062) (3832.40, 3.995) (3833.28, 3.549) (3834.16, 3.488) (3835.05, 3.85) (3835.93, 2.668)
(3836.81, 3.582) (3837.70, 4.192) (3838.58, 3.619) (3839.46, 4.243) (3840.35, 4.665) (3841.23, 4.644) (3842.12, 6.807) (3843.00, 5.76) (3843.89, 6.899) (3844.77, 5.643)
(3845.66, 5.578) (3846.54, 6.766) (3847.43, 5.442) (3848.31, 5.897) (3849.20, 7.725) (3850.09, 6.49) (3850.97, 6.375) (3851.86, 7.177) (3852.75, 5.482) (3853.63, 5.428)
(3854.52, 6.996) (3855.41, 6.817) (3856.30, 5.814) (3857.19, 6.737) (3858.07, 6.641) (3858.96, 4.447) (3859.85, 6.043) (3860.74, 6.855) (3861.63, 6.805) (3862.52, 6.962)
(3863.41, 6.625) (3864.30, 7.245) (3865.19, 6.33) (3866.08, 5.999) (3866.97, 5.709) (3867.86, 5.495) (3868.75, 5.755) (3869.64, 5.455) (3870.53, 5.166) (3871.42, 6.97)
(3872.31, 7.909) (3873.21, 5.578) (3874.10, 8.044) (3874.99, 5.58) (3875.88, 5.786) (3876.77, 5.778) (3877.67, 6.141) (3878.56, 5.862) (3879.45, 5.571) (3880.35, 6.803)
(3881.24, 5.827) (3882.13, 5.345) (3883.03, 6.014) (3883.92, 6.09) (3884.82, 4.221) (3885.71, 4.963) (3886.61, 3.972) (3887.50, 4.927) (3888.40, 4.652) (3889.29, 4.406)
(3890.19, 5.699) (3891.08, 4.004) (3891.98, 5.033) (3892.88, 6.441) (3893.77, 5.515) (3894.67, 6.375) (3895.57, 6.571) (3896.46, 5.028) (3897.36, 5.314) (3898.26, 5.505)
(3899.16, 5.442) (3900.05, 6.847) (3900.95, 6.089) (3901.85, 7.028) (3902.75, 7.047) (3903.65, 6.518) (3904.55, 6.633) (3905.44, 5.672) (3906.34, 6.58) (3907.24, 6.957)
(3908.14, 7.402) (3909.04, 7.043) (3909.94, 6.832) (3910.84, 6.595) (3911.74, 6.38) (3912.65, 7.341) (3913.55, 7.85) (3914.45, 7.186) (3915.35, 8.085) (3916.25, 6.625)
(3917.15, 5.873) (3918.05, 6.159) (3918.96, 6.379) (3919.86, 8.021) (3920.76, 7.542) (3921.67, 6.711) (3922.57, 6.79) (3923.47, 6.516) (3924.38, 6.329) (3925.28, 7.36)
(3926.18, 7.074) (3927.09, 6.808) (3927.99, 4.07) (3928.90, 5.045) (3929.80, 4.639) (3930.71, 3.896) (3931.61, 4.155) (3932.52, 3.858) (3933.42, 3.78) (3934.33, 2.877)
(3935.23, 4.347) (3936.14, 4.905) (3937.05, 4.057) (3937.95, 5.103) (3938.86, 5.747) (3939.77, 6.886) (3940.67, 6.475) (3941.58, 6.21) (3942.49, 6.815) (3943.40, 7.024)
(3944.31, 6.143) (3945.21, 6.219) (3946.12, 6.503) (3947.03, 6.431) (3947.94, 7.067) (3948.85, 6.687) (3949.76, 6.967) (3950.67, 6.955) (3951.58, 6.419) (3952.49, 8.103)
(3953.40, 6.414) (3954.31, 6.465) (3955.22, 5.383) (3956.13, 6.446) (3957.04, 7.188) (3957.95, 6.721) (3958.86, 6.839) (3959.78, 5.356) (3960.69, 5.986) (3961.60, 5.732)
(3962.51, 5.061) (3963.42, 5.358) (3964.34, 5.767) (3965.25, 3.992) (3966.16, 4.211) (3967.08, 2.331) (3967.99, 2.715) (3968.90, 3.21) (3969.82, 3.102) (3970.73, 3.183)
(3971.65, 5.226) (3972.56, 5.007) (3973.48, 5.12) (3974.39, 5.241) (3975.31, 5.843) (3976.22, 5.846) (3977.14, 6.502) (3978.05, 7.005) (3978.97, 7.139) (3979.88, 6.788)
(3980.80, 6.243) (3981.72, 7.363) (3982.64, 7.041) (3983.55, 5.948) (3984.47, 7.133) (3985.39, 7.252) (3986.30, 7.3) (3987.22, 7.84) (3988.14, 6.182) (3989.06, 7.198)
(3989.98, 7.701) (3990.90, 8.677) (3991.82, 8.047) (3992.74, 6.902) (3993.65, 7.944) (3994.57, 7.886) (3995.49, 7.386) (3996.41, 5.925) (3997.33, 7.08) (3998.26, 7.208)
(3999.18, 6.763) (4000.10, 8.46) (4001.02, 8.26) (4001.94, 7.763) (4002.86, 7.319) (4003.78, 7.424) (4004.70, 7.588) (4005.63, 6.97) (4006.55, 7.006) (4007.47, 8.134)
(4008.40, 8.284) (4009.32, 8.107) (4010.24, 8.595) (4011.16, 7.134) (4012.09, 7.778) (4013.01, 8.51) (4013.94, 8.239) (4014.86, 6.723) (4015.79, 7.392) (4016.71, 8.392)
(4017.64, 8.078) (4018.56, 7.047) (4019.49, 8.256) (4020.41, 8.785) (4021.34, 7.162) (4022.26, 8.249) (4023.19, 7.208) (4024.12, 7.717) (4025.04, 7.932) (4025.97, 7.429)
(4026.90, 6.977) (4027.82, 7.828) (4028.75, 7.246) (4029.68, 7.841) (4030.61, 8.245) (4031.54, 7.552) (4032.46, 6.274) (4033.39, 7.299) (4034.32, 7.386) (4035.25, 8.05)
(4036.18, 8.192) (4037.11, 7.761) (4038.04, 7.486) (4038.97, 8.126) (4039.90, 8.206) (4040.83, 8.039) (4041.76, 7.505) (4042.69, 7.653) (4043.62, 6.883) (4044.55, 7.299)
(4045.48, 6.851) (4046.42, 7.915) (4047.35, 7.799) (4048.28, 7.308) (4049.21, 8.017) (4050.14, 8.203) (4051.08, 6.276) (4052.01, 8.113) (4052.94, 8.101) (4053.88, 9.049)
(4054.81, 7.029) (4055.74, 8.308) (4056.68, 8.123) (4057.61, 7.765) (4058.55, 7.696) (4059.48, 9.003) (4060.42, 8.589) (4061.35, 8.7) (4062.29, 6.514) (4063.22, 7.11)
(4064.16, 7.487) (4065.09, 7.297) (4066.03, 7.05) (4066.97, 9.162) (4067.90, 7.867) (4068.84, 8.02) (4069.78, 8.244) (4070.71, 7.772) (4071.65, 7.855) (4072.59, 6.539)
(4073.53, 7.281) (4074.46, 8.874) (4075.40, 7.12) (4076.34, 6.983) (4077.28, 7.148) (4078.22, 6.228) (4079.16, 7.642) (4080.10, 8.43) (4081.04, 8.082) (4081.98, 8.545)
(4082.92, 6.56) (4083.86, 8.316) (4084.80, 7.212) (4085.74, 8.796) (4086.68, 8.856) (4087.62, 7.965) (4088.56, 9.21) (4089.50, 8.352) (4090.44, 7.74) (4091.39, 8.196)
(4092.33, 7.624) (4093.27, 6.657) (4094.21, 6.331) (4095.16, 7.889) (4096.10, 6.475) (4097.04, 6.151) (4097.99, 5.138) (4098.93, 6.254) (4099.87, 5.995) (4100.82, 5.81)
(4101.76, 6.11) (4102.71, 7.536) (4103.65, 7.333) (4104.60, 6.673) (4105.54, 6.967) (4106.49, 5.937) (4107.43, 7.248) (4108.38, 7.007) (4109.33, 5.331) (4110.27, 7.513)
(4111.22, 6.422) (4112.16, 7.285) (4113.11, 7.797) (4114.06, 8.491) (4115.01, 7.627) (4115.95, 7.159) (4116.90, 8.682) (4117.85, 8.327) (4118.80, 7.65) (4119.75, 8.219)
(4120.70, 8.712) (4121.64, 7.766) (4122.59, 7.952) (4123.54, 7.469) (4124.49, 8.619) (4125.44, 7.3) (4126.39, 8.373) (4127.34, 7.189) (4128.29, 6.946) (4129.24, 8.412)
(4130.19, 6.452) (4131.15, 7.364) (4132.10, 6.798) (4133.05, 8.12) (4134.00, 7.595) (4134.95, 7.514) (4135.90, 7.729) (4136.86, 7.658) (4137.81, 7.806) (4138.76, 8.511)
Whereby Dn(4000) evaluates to 1.37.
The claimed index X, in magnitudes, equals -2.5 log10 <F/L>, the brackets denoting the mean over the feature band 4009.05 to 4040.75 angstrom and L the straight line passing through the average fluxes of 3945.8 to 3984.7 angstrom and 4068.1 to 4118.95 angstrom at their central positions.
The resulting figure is -0.19 mag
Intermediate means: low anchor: 5.8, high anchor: 7.36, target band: 7.74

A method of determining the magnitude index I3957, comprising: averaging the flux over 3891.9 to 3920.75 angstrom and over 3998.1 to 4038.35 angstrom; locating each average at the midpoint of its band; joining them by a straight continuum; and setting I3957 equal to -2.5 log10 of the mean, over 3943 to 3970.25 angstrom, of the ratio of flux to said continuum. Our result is 0.22 mag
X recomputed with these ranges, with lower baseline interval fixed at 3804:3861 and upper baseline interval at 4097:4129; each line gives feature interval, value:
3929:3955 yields 0.09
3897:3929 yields -0.09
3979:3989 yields -0.07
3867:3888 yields 0.01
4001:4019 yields -0.17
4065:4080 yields -0.09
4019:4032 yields -0.15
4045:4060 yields -0.14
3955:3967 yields 0.14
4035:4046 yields -0.13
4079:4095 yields -0.12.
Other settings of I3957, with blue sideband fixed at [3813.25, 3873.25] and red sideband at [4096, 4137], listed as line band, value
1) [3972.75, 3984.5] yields 0.01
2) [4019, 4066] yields -0.14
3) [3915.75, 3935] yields 0.07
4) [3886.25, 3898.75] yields 0.13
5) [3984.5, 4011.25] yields -0.15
